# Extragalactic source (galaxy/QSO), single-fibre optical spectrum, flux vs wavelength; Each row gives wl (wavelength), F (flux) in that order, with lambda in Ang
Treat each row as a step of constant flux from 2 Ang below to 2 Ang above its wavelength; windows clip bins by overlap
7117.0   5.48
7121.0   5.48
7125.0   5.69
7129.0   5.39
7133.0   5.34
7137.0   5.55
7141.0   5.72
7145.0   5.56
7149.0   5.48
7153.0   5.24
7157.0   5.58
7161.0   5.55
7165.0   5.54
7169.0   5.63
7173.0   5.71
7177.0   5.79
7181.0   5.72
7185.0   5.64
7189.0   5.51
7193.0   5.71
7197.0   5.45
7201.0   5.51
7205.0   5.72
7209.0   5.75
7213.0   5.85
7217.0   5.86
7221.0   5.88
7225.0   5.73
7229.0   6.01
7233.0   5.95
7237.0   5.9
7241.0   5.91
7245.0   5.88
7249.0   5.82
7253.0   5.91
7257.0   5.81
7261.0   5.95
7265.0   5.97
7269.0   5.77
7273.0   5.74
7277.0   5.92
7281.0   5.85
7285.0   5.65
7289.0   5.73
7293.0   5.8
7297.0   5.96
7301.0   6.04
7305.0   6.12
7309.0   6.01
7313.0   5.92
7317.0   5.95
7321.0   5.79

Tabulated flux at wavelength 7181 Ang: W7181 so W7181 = 5.72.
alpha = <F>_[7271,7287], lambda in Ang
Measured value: 5.79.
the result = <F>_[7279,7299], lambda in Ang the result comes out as 5.8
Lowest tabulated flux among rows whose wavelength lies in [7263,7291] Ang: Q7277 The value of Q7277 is 5.65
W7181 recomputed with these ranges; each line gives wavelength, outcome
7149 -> 5.48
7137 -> 5.55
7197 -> 5.45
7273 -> 5.74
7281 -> 5.85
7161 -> 5.55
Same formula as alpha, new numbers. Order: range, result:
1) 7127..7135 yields 5.37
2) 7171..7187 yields 5.71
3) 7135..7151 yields 5.58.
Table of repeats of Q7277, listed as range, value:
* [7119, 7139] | 5.34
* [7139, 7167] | 5.24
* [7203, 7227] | 5.72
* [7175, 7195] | 5.51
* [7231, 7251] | 5.82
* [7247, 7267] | 5.81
